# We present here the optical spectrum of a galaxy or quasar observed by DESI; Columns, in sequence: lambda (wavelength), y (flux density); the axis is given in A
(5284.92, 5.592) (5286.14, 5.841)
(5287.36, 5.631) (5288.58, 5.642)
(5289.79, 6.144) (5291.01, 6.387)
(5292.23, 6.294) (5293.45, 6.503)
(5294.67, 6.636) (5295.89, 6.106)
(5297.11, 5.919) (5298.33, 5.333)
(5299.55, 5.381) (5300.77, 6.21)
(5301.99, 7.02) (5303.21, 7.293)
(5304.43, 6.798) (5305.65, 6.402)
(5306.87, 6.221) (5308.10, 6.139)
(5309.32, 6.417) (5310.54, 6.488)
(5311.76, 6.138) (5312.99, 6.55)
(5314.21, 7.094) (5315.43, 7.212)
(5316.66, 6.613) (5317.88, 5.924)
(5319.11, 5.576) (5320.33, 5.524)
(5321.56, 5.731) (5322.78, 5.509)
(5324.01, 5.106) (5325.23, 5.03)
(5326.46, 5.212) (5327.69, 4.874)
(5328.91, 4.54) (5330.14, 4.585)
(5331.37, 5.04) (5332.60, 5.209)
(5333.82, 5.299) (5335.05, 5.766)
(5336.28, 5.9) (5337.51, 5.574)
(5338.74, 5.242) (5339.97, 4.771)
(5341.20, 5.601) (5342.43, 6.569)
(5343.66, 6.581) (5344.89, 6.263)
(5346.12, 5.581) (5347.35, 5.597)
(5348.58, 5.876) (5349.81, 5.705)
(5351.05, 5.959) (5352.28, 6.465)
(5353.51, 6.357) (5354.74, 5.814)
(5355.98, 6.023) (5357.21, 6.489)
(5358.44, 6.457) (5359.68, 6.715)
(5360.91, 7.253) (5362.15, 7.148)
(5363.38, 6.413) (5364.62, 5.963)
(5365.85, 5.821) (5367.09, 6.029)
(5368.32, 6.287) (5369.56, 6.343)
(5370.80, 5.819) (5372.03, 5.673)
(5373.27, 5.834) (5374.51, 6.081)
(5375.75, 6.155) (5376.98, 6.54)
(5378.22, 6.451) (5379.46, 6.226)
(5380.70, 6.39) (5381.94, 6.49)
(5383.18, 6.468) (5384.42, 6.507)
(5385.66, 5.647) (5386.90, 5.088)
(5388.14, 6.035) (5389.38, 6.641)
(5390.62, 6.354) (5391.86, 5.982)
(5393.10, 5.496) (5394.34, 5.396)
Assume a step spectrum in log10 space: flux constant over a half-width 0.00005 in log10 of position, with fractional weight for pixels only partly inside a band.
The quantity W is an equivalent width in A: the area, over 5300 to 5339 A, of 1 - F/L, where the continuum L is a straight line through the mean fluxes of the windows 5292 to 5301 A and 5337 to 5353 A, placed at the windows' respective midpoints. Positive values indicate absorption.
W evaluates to 0.4 A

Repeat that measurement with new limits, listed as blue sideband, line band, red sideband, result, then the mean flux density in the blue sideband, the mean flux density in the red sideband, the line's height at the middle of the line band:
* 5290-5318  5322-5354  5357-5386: 4.1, 6.4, 6.3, 6.35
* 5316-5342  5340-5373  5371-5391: -2.1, 5.37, 6.15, 5.79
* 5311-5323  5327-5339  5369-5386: 1.9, 6.21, 6.19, 6.21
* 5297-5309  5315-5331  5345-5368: 2.0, 6.29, 6.21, 6.26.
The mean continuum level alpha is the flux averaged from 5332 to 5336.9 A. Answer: 5.55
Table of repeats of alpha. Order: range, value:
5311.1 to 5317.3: 6.72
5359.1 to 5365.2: 6.7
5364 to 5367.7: 5.94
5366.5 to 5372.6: 6.04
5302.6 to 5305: 7.05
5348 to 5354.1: 6.07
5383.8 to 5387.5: 5.75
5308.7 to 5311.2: 6.47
